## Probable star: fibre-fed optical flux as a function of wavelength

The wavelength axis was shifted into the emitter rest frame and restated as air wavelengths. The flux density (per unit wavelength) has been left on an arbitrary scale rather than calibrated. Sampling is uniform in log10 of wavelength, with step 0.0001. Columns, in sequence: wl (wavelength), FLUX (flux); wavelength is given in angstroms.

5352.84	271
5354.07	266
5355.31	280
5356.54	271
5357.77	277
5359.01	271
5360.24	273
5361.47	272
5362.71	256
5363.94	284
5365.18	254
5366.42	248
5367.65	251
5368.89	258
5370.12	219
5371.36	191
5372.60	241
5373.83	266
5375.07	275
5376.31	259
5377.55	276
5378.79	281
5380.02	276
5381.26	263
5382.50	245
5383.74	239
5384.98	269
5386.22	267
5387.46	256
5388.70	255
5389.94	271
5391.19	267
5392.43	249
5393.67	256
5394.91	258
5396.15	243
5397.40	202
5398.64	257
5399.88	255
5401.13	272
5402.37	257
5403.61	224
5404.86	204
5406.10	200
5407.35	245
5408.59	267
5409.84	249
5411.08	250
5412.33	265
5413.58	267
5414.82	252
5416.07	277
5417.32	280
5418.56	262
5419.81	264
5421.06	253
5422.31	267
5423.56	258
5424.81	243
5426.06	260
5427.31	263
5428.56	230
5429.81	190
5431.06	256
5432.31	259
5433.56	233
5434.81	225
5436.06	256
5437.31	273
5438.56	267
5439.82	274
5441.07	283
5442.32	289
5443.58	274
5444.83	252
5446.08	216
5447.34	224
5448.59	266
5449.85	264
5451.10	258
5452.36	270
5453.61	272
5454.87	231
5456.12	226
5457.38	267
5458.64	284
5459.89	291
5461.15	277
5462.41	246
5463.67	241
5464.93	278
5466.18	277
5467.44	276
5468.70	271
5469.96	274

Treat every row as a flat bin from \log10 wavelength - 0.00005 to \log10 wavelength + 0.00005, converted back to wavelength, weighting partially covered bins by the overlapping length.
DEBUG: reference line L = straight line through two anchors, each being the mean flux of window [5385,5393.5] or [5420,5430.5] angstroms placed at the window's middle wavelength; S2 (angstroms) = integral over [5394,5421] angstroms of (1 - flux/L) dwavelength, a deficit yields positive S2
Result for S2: 0.3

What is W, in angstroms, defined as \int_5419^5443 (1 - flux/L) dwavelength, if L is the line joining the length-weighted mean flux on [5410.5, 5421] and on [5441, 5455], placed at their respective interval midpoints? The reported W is 0.6 angstroms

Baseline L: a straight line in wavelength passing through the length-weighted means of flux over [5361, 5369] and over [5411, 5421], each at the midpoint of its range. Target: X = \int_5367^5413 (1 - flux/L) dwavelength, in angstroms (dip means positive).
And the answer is 2.03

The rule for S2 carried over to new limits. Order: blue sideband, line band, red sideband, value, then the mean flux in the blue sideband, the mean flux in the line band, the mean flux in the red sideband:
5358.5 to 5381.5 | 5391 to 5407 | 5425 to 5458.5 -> 1.0 angstroms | 259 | 241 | 253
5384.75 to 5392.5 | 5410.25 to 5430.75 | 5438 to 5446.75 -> 0.7 angstroms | 262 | 255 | 265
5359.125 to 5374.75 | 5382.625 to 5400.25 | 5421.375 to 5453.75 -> 0.0 angstroms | 252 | 253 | 254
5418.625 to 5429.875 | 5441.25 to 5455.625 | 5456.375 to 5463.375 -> 0.3 angstroms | 251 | 257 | 269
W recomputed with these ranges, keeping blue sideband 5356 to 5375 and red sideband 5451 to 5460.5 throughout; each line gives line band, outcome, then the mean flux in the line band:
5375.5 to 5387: -0.3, 264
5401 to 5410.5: 0.8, 238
